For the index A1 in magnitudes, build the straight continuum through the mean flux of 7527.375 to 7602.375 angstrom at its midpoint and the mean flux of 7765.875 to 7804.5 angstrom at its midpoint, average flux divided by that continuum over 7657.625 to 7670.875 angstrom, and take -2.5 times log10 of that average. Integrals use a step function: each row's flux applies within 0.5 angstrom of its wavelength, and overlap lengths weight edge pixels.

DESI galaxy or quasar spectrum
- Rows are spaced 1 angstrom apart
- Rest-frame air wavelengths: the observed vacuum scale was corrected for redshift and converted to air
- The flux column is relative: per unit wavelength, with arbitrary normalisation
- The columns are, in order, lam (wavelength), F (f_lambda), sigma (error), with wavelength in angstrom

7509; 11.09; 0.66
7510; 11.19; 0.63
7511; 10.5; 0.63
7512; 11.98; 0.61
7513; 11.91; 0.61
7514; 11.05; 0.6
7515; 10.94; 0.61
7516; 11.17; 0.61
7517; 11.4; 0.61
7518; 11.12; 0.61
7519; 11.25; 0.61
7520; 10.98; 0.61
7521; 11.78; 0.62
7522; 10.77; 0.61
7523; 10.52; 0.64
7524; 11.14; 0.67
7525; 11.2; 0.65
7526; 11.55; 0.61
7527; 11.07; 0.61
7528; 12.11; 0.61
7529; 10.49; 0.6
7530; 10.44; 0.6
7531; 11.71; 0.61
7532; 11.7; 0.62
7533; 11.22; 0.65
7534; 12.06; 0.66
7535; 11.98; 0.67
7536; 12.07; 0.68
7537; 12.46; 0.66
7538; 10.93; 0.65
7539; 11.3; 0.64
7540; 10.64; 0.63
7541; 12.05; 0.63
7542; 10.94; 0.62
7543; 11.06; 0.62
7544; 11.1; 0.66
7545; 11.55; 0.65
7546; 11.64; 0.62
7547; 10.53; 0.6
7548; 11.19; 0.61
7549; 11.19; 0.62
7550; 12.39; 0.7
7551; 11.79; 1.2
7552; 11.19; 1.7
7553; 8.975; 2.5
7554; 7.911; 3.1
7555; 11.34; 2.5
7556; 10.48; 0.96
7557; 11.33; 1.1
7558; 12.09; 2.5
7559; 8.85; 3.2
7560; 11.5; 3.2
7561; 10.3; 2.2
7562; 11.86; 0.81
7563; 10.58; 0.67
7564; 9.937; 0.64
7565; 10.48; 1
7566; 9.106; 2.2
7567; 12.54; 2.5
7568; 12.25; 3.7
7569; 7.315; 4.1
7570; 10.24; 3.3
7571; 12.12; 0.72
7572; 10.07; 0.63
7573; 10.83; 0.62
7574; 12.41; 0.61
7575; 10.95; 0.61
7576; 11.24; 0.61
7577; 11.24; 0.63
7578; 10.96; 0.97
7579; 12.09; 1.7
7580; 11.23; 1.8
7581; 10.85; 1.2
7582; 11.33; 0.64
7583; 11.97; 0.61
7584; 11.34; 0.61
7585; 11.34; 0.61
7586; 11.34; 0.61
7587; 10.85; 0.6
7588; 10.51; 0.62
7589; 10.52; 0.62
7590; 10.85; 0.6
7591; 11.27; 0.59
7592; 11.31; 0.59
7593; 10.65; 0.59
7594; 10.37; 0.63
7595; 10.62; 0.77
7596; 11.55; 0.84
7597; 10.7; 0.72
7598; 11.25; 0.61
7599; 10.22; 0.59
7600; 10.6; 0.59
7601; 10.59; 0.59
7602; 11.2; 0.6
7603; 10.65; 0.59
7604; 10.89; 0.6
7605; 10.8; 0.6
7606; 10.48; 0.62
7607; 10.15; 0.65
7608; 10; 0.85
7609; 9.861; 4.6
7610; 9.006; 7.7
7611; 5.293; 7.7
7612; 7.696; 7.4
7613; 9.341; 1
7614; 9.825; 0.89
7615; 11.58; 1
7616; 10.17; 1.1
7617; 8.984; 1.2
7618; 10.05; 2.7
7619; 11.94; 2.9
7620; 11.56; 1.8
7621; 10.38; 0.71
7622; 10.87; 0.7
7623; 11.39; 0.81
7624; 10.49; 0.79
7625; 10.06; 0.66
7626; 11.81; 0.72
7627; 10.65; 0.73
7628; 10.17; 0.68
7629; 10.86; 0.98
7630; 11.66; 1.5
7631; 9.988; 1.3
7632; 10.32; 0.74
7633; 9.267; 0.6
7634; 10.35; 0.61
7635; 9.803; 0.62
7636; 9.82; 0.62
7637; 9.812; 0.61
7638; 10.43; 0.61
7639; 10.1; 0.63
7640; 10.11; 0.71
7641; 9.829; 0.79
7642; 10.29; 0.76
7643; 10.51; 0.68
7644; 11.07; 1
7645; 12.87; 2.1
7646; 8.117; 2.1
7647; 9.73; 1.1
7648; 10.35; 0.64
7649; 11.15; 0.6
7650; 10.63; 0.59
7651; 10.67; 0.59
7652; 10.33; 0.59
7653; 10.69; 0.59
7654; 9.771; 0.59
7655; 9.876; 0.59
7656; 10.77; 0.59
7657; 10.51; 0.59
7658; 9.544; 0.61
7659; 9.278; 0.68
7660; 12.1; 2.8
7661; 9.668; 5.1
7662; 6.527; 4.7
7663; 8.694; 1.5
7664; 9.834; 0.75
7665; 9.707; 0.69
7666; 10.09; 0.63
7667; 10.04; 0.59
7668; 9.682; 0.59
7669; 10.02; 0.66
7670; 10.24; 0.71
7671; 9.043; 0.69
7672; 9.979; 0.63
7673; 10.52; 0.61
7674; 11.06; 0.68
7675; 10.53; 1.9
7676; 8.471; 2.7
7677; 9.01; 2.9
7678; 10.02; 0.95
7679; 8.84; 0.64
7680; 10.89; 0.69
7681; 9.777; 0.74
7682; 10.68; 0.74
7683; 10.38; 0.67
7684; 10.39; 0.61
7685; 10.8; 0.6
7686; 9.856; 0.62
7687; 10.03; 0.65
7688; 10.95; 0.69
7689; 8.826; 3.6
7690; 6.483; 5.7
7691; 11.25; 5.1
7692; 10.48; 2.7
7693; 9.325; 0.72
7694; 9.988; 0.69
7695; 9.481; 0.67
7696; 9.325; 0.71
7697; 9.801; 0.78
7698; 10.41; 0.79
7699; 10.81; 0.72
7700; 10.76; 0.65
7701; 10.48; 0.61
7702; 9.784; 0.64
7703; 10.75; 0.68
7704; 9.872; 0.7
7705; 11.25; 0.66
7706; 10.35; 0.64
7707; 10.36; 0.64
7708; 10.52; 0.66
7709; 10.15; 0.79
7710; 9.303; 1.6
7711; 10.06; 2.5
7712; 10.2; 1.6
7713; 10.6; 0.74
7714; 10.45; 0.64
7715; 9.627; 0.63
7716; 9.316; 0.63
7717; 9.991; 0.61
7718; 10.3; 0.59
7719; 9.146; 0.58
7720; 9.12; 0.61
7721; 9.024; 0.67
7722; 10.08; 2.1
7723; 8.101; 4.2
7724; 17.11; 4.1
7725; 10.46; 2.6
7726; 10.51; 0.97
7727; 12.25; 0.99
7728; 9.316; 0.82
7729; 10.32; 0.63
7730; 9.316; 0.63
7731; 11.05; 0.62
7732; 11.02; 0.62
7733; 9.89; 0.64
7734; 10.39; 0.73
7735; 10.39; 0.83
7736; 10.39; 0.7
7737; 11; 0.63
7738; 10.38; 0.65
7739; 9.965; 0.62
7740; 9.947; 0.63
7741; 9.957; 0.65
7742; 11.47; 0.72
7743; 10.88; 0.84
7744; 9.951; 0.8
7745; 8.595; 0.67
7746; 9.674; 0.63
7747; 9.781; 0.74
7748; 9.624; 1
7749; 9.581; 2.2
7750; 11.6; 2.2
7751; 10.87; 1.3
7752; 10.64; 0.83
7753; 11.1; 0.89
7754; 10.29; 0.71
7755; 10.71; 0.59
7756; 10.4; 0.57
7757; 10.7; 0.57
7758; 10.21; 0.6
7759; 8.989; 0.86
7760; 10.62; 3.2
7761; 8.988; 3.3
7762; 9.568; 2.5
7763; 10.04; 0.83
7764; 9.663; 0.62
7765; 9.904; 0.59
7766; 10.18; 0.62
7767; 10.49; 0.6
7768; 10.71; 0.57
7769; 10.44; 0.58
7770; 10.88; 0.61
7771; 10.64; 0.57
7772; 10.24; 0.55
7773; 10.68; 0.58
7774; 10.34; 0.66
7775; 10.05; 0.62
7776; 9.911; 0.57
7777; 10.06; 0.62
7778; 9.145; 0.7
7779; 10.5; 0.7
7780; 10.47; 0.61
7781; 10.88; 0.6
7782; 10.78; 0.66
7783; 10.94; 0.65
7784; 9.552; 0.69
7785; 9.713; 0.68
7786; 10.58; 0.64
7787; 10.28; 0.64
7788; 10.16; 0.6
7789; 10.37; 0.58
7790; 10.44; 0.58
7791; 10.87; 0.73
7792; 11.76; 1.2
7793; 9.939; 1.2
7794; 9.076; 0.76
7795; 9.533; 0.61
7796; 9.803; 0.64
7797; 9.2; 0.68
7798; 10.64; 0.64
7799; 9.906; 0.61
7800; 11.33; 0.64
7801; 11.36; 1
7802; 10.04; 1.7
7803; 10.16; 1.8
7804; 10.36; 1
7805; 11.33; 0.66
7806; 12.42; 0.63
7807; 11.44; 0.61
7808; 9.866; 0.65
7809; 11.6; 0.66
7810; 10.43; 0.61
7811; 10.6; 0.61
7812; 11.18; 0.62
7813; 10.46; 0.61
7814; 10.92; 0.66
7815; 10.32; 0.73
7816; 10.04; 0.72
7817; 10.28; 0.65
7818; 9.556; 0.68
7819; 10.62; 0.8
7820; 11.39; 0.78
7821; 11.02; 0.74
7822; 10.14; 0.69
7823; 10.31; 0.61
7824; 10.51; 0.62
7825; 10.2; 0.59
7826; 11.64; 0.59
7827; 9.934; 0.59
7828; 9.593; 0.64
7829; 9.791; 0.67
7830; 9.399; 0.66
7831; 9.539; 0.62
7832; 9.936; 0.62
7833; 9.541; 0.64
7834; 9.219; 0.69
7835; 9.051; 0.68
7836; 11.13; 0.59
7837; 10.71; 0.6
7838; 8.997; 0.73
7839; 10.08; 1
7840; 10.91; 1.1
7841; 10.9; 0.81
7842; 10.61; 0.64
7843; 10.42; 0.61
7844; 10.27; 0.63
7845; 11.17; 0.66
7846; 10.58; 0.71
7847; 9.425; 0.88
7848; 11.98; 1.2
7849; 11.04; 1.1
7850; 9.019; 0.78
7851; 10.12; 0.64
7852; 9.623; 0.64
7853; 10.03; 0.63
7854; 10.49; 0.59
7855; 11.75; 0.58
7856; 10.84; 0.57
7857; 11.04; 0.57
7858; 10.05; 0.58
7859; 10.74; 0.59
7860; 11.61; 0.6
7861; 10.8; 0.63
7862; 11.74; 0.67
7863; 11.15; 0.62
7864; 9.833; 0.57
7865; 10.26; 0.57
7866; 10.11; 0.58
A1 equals 0.12 mag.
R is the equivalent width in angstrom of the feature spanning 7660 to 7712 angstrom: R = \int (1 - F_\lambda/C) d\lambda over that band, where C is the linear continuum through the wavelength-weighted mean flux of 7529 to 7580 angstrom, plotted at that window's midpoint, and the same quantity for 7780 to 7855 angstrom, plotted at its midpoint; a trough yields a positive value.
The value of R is 3.75 angstrom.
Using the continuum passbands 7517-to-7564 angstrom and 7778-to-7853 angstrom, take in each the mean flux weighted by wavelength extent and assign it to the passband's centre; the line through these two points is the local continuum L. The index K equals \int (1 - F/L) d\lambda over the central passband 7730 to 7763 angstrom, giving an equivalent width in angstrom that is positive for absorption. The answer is 0.96 angstrom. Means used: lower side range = 11.1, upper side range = 10.4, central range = 10.3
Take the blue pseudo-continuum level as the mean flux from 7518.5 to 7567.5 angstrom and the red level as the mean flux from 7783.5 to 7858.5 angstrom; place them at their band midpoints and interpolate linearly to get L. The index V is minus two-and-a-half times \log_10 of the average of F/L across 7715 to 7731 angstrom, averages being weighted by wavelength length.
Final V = 0.03 mag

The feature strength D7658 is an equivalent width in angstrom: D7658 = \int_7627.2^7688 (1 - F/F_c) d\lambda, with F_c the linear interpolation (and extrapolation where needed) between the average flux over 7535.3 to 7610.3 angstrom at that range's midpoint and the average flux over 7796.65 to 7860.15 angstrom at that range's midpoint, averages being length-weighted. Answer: 3.7 angstrom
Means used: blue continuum 10.9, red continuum 10.4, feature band 10.1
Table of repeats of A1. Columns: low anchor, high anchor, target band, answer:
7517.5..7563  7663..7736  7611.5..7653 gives 0.02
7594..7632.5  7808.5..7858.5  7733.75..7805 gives 0.01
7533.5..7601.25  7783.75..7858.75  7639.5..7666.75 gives 0.07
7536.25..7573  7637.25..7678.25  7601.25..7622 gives 0.04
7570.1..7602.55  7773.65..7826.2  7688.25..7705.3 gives 0.08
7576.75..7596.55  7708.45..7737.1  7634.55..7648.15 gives 0.06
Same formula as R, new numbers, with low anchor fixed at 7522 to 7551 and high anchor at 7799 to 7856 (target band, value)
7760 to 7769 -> 0.53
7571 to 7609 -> 0.82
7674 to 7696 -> 2.11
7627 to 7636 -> 0.62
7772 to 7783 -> 0.30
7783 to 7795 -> 0.36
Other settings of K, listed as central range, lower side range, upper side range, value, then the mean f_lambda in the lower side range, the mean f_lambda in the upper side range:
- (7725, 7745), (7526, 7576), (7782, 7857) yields 0.4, 11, 10.4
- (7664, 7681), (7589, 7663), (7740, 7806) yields 0.7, 10.3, 10.3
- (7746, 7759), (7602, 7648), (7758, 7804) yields -0.2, 10.2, 10.2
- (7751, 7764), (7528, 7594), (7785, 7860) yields 0.5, 11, 10.4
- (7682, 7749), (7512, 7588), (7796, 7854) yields 3.1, 11.1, 10.4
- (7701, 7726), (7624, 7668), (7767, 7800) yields -0.1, 10.2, 10.3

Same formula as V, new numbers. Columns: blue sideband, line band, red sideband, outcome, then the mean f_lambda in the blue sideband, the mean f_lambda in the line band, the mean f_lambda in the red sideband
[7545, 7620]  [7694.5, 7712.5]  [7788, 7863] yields 0.037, 10.7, 10.2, 10.5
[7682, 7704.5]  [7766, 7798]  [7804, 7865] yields 0.004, 10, 10.3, 10.5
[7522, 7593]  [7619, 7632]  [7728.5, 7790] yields -0.005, 11.1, 10.8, 10.3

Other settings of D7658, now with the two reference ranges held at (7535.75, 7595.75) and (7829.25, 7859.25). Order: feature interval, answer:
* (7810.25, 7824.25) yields -0.24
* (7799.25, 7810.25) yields -0.58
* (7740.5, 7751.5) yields 0.36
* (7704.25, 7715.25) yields 0.37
